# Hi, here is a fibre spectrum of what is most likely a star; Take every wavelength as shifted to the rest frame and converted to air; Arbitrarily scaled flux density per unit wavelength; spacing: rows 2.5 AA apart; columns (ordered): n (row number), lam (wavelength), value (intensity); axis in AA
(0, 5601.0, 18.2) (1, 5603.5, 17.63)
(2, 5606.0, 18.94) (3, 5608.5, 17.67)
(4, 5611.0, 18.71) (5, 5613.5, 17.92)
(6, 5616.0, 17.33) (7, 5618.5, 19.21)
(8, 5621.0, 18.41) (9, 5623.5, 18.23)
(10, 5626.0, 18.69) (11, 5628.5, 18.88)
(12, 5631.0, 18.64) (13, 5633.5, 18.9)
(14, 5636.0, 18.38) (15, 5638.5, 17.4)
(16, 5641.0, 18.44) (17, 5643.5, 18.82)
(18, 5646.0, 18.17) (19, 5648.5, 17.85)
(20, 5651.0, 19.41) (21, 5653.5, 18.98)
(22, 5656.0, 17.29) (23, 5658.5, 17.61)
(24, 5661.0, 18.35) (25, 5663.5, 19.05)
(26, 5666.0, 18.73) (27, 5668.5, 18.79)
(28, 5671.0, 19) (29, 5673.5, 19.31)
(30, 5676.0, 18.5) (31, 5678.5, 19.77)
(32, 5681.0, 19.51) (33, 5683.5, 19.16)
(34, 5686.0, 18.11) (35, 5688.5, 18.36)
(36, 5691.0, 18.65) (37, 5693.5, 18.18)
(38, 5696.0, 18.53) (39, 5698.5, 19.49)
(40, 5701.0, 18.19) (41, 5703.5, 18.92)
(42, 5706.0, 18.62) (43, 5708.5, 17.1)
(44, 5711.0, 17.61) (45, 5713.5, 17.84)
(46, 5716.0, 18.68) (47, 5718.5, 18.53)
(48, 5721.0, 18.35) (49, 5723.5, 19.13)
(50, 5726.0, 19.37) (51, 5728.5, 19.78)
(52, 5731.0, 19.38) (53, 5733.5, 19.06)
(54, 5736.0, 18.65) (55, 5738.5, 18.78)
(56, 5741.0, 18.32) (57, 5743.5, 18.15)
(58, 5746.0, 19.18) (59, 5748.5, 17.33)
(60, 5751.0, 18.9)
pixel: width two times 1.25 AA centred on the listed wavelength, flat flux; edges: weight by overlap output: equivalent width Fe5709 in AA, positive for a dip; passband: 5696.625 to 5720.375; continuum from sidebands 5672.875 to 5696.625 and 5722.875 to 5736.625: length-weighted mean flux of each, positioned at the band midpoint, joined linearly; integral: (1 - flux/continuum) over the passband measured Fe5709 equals 0.9 AA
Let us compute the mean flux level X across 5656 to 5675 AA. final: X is 18.6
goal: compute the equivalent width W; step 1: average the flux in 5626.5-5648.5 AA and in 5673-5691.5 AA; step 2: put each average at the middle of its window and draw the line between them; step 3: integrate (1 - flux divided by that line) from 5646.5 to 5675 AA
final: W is 0.2 AA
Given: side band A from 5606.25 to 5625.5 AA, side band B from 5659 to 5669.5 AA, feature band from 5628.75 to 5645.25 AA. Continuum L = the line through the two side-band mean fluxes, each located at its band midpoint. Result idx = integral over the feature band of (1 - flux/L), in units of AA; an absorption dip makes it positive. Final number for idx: 0.0 AA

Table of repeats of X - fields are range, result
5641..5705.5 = 18.7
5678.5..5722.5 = 18.5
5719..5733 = 19.2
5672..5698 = 18.8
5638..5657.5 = 18.3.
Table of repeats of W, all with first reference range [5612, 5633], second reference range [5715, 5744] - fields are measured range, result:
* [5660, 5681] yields -0.4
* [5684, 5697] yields 0.2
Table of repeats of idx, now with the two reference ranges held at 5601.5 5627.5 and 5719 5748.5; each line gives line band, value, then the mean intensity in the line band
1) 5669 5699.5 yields -0.4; 18.9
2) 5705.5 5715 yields 0.5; 17.8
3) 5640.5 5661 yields 0.1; 18.3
